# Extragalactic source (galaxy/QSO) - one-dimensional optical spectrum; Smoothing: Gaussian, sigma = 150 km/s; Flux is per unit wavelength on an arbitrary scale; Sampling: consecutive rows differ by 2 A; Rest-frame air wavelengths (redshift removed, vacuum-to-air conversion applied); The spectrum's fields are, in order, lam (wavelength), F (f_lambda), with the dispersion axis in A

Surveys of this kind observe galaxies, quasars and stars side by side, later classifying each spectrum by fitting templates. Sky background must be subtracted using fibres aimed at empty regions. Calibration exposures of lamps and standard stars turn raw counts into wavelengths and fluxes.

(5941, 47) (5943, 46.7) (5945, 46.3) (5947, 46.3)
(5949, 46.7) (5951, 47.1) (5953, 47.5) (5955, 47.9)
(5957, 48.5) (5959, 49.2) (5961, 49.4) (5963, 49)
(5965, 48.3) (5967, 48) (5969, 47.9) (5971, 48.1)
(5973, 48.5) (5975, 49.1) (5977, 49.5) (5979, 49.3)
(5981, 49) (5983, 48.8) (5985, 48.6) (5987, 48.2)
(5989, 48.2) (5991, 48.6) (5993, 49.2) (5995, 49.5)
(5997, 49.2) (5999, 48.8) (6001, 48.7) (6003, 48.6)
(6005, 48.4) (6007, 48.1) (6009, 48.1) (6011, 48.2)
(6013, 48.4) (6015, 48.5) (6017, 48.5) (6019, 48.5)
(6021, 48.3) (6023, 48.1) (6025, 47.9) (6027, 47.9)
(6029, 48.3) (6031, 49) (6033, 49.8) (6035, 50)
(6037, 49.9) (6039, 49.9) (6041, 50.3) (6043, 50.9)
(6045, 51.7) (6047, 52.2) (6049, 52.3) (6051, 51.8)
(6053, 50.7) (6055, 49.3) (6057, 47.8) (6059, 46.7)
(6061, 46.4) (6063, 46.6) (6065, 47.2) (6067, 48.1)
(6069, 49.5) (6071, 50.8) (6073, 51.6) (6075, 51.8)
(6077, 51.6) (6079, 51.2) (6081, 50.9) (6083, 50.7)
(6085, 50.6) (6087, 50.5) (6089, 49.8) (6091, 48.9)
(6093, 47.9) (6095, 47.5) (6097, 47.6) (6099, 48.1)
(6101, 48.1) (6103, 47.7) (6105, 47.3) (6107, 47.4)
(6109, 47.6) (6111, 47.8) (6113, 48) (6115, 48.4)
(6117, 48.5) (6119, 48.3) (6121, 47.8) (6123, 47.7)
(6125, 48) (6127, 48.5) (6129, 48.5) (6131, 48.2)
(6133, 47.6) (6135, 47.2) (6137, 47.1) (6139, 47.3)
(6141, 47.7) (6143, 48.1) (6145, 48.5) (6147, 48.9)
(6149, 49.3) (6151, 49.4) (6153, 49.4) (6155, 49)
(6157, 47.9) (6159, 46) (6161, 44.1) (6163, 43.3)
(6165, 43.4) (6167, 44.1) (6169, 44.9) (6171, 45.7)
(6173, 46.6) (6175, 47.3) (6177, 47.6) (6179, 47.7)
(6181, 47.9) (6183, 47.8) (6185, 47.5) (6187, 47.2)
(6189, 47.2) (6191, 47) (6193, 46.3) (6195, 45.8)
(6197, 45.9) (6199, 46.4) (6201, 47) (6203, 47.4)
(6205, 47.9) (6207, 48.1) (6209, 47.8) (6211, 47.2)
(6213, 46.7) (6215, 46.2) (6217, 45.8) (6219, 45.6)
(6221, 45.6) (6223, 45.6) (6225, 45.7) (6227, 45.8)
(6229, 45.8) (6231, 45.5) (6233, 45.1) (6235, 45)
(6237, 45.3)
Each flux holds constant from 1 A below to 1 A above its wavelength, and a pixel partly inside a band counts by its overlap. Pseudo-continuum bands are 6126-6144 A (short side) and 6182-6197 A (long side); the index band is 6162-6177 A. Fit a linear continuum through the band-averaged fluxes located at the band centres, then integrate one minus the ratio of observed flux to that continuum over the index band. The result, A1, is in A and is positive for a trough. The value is 0.64 A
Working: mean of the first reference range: 47.8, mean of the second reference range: 46.9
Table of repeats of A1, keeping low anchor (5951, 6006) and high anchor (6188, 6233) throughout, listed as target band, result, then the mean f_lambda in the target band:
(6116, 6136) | -0.3 A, 48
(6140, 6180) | 0.0 A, 46.9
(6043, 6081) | -1.6 A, 49.9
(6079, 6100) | -0.8 A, 49.3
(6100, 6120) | -0.2 A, 47.9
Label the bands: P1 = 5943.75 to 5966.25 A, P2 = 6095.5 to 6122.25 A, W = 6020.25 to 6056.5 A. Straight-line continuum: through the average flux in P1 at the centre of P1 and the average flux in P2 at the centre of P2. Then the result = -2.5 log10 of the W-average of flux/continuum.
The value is -0.045 mag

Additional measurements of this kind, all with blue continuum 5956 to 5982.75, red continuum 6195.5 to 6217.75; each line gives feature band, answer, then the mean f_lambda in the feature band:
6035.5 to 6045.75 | -0.05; 50.5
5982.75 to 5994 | 0.00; 48.6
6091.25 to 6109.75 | 0.00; 47.7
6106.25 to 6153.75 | -0.01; 48.1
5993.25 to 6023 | 0.00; 48.6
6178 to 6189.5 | -0.01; 47.6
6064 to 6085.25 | -0.05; 50.4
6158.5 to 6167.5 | 0.08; 44.1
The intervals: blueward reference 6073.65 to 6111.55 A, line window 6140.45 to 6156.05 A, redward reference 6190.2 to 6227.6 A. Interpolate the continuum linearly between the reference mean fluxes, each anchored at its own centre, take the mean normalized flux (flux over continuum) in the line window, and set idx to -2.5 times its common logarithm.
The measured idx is -0.02 mag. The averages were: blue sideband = 49.1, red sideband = 46.5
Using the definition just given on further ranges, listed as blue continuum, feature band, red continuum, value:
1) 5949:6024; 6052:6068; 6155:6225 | 0.00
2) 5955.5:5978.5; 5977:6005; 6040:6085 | 0.00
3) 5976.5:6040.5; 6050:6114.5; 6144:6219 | -0.02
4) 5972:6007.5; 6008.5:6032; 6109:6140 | 0.01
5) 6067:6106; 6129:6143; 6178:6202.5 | 0.02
